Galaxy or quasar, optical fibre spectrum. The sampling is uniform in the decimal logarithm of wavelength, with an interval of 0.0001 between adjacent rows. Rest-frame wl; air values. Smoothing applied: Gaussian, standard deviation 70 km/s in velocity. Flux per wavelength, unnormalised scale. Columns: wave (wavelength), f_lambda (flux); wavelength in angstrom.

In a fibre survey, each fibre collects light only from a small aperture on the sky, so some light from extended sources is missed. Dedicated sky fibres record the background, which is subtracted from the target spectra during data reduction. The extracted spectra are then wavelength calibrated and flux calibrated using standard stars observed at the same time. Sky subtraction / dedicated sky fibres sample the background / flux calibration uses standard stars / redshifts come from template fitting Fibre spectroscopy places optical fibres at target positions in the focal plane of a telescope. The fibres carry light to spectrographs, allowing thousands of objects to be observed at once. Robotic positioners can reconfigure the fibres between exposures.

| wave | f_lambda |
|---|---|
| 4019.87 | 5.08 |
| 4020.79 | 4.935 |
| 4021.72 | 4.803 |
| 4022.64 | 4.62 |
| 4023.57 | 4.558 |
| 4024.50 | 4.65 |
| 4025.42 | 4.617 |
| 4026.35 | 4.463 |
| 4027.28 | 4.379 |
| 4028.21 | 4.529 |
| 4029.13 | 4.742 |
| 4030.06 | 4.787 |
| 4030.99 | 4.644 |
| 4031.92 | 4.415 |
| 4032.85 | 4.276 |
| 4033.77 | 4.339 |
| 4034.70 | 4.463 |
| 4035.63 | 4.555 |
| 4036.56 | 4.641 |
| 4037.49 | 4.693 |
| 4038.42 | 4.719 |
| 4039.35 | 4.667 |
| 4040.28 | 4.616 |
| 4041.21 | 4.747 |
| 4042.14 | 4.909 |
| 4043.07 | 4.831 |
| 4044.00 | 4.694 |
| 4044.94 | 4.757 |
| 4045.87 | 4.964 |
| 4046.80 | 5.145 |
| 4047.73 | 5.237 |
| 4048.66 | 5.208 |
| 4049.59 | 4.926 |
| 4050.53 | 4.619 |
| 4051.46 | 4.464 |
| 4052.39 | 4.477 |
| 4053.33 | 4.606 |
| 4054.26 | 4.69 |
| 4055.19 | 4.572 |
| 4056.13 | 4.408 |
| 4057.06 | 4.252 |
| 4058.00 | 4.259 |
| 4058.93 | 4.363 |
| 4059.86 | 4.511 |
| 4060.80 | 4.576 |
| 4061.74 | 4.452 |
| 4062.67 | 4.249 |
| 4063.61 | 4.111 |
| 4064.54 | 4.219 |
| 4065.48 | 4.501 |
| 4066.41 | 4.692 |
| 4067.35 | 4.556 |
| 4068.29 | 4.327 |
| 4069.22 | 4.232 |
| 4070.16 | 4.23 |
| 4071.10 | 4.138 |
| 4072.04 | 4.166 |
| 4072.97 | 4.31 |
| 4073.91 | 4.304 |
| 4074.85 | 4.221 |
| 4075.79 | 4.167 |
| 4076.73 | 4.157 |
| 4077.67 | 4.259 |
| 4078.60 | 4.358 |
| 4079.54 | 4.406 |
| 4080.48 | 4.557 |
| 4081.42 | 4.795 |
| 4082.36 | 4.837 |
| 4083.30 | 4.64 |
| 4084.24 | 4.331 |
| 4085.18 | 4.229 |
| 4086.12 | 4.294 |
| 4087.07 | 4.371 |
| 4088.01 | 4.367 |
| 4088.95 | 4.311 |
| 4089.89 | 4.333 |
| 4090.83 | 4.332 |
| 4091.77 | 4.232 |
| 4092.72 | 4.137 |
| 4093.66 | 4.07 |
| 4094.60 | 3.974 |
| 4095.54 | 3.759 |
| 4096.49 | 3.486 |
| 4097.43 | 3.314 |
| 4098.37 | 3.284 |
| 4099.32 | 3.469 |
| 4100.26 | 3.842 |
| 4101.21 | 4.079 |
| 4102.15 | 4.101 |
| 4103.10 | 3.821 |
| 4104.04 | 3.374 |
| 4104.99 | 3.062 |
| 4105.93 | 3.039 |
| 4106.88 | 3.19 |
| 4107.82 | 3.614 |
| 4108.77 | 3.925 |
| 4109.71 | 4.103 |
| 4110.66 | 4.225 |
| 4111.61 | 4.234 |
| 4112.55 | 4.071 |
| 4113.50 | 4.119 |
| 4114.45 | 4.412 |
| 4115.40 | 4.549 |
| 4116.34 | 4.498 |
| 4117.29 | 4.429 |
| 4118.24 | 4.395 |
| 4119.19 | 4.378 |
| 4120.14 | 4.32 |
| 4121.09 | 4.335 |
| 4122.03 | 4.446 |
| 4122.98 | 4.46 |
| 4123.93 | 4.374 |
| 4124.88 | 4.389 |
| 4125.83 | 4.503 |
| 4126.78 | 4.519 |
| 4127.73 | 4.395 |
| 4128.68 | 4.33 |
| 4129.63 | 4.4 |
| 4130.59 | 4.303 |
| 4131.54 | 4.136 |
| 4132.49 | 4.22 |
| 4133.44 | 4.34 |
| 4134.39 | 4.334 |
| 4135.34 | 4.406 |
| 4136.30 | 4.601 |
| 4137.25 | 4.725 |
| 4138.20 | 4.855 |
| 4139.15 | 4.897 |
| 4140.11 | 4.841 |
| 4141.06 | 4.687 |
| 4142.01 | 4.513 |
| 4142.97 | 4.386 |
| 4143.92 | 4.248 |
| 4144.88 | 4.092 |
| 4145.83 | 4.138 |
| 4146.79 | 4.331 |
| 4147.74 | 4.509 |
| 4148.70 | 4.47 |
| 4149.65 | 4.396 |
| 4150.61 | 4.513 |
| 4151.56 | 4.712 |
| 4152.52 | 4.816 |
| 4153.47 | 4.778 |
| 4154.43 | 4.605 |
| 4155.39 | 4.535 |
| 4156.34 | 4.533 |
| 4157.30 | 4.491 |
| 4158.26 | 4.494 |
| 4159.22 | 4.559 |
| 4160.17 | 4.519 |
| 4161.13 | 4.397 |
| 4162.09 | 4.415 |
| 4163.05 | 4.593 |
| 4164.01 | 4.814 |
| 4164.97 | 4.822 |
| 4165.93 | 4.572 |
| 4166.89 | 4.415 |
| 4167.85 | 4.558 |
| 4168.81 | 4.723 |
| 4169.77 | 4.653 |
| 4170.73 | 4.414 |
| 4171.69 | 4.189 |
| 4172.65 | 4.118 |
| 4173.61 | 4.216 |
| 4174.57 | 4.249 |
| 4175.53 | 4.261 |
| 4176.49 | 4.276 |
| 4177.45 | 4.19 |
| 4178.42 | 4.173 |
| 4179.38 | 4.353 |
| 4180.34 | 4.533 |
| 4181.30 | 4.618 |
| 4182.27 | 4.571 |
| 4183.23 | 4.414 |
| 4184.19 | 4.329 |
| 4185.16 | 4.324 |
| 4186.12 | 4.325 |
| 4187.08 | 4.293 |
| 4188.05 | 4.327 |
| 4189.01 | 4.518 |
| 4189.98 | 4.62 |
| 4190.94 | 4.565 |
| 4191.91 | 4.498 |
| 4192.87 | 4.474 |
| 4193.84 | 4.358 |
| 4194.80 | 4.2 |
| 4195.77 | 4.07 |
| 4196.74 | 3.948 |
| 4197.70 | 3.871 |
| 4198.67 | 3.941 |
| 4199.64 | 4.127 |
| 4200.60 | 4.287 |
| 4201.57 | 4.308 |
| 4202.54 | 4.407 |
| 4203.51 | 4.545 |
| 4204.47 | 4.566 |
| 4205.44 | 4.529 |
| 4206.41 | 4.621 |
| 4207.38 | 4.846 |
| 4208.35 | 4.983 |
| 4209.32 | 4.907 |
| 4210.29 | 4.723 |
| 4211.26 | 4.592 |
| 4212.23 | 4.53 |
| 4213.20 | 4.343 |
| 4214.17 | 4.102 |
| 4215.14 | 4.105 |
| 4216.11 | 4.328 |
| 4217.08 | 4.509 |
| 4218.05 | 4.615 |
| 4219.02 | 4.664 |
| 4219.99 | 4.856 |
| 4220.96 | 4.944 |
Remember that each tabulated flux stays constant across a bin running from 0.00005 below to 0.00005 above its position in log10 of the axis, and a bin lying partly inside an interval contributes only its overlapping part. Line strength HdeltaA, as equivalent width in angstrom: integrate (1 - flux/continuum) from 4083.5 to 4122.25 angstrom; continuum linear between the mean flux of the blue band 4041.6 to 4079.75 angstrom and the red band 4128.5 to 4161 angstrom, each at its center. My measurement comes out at 4.1 angstrom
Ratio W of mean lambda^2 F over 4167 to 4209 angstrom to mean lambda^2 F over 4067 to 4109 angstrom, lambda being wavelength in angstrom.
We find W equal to 1.13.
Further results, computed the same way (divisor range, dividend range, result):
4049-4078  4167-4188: 1.05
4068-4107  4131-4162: 1.14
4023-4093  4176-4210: 1.04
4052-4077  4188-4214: 1.09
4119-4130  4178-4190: 1.03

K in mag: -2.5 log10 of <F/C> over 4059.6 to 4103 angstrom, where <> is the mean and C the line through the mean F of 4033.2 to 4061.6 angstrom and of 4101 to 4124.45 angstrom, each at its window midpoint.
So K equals 0.03 mag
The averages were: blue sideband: 4.66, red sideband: 4.06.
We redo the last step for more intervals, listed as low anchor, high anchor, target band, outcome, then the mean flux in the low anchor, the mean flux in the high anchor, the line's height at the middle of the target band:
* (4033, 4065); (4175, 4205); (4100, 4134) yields 0.08 mag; 4.61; 4.33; 4.48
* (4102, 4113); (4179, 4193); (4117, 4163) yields -0.11 mag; 3.72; 4.45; 4.02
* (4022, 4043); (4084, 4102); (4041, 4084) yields -0.05 mag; 4.6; 4.01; 4.31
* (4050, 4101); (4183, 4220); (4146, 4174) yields -0.04 mag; 4.27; 4.42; 4.37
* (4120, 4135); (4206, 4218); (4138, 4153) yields -0.03 mag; 4.37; 4.55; 4.41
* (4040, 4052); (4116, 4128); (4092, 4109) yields 0.24 mag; 4.86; 4.42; 4.54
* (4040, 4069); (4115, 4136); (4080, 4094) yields 0.03 mag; 4.61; 4.39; 4.51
